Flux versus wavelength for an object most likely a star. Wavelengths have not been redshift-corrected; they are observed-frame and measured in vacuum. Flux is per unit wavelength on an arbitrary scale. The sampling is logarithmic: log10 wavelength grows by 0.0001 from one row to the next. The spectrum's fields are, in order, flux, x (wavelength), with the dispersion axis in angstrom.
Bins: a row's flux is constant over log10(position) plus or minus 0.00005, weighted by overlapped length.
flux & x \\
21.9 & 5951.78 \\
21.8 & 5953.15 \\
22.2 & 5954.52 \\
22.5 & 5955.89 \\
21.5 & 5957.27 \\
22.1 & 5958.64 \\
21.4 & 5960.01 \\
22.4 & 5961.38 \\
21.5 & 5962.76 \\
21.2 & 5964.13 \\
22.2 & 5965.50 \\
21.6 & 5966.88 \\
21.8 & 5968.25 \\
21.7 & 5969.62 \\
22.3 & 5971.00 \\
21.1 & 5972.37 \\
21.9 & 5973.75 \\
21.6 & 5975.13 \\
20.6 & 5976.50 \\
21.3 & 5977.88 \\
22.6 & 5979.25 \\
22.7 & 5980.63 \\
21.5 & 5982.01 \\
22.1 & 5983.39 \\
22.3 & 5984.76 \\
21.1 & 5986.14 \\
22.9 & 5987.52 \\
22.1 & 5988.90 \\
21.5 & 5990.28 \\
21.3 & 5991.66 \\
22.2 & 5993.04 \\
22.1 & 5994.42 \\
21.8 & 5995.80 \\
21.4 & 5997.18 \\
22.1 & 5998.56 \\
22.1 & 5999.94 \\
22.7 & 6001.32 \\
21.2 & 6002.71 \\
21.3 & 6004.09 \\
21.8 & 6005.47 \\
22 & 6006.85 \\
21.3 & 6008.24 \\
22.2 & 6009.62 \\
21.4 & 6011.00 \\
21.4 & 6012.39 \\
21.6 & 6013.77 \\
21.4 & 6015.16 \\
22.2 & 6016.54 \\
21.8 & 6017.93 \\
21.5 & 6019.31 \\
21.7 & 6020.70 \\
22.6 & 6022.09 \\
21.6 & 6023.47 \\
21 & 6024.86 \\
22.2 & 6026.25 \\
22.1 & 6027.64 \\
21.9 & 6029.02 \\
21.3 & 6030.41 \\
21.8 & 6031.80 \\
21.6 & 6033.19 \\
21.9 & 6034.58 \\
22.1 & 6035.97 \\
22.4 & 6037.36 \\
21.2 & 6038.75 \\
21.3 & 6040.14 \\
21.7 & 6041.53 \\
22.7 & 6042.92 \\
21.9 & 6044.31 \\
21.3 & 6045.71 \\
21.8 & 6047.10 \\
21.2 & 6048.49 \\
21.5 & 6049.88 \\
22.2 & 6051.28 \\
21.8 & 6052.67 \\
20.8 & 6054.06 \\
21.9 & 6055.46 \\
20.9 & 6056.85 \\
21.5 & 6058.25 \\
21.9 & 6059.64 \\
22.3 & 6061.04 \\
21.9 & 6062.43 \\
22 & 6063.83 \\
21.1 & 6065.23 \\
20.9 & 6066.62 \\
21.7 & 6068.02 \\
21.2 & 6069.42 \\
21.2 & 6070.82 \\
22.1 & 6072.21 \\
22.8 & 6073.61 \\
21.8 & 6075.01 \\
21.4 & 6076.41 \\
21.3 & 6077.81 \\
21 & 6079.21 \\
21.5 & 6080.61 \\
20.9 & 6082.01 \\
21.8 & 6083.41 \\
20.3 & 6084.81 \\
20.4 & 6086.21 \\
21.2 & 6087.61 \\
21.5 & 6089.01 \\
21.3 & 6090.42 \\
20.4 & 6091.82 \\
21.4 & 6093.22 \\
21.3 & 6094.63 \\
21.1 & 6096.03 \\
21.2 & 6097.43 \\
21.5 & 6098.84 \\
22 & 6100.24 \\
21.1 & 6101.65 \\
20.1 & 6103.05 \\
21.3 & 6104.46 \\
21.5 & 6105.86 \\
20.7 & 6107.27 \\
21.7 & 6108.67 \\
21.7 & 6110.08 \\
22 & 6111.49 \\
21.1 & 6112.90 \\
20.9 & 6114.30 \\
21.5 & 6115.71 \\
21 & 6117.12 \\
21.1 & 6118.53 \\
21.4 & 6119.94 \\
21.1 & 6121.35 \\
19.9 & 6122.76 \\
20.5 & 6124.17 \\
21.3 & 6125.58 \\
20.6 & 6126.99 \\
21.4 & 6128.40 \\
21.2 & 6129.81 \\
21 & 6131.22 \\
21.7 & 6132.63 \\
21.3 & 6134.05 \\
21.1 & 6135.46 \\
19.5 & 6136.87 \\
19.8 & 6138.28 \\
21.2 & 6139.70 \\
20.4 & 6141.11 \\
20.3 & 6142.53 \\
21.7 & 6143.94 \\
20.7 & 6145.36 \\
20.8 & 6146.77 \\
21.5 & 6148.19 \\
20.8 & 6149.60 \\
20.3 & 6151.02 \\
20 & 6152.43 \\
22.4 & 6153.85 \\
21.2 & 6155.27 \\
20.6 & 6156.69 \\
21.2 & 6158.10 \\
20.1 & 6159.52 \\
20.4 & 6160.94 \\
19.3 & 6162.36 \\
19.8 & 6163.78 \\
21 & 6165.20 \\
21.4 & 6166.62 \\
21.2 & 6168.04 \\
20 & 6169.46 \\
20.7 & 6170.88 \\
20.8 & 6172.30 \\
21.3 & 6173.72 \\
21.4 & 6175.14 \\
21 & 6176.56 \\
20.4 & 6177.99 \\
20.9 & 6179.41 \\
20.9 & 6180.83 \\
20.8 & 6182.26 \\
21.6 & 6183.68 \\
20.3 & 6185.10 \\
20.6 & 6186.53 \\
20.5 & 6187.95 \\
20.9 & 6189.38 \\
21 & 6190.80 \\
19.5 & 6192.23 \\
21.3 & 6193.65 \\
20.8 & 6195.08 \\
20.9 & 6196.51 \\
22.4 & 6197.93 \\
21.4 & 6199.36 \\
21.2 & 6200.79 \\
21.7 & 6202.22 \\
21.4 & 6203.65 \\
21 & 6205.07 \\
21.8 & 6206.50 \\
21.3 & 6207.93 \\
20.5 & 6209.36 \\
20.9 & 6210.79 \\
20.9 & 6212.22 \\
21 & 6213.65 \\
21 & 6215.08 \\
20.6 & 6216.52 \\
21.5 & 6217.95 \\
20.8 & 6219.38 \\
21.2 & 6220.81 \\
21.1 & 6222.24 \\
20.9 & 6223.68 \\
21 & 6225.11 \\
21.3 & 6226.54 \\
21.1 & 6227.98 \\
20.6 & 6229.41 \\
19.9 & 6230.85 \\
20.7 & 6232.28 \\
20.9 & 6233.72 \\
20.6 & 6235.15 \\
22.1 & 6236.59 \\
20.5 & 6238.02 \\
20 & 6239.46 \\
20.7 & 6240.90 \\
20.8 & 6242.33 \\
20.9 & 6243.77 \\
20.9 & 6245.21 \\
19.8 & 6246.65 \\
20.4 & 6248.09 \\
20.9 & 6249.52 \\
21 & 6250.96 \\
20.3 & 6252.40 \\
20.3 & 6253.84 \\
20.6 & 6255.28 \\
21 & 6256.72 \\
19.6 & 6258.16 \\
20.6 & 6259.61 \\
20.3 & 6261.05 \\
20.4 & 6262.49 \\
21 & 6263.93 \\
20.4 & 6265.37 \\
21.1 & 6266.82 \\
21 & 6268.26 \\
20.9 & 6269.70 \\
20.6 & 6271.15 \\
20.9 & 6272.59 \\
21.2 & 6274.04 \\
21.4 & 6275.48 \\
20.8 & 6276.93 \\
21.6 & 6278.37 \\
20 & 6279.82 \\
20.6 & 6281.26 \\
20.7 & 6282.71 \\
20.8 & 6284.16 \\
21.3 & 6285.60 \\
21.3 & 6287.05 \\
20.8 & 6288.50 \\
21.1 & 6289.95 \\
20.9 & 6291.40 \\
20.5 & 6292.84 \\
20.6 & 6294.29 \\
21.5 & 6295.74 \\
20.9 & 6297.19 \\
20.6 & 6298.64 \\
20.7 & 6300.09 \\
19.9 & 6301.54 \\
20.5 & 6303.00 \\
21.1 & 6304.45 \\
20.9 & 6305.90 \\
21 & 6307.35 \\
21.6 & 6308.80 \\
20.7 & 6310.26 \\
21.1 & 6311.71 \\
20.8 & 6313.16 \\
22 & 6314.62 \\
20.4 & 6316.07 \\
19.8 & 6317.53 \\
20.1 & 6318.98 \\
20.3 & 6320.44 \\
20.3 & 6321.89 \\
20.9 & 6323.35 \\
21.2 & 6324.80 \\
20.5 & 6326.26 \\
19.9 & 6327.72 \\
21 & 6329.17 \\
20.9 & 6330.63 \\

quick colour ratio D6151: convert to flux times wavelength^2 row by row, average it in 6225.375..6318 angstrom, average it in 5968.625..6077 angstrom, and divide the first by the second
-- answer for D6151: 1.04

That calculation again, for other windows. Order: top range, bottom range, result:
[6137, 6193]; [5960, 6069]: 1.00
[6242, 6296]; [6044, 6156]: 1.03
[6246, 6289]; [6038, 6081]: 1.03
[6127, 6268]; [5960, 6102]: 1.02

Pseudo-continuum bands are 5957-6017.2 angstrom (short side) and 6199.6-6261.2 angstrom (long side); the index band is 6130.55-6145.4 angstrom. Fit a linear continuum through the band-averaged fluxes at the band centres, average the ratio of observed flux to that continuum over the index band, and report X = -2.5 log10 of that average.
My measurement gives 0.02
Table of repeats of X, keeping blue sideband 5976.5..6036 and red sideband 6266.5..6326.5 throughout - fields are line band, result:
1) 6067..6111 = 0.01 mag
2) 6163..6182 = 0.02 mag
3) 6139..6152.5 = 0.03 mag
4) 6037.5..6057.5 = 0.00 mag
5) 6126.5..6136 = 0.01 mag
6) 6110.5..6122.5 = 0.01 mag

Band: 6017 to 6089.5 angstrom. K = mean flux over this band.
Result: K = 21.6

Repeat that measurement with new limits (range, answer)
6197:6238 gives 21.1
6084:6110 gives 21.1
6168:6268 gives 20.8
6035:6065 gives 21.7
